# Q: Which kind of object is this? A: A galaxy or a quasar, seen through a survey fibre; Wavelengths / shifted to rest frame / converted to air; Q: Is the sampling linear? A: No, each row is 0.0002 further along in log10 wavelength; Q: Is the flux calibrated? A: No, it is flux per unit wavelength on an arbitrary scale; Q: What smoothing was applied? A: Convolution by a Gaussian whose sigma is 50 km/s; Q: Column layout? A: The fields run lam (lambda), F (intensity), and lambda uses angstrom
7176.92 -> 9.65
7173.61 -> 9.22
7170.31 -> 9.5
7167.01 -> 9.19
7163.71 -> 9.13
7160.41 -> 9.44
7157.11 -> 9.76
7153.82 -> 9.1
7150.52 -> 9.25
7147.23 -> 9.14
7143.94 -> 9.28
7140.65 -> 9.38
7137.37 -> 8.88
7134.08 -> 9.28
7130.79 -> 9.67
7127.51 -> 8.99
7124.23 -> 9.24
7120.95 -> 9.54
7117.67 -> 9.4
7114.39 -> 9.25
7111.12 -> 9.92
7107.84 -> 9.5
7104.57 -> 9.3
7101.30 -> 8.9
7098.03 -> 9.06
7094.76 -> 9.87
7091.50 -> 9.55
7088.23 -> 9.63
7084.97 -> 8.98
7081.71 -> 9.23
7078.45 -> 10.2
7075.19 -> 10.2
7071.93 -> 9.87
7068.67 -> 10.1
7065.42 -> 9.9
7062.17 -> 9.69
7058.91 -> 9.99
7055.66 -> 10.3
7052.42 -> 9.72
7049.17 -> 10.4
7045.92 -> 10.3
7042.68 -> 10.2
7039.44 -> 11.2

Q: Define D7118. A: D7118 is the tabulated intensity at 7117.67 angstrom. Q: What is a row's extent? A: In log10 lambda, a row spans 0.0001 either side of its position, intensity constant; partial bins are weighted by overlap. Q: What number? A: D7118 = 9.4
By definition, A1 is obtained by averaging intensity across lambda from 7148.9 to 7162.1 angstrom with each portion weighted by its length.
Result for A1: 9.38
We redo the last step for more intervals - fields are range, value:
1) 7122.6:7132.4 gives 9.3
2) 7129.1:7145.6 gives 9.3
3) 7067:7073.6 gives 9.98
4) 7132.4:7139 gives 9.07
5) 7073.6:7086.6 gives 9.65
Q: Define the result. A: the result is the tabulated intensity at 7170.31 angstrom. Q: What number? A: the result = 9.5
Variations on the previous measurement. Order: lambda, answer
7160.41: 9.44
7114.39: 9.25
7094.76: 9.87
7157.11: 9.76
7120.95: 9.54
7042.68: 10.2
